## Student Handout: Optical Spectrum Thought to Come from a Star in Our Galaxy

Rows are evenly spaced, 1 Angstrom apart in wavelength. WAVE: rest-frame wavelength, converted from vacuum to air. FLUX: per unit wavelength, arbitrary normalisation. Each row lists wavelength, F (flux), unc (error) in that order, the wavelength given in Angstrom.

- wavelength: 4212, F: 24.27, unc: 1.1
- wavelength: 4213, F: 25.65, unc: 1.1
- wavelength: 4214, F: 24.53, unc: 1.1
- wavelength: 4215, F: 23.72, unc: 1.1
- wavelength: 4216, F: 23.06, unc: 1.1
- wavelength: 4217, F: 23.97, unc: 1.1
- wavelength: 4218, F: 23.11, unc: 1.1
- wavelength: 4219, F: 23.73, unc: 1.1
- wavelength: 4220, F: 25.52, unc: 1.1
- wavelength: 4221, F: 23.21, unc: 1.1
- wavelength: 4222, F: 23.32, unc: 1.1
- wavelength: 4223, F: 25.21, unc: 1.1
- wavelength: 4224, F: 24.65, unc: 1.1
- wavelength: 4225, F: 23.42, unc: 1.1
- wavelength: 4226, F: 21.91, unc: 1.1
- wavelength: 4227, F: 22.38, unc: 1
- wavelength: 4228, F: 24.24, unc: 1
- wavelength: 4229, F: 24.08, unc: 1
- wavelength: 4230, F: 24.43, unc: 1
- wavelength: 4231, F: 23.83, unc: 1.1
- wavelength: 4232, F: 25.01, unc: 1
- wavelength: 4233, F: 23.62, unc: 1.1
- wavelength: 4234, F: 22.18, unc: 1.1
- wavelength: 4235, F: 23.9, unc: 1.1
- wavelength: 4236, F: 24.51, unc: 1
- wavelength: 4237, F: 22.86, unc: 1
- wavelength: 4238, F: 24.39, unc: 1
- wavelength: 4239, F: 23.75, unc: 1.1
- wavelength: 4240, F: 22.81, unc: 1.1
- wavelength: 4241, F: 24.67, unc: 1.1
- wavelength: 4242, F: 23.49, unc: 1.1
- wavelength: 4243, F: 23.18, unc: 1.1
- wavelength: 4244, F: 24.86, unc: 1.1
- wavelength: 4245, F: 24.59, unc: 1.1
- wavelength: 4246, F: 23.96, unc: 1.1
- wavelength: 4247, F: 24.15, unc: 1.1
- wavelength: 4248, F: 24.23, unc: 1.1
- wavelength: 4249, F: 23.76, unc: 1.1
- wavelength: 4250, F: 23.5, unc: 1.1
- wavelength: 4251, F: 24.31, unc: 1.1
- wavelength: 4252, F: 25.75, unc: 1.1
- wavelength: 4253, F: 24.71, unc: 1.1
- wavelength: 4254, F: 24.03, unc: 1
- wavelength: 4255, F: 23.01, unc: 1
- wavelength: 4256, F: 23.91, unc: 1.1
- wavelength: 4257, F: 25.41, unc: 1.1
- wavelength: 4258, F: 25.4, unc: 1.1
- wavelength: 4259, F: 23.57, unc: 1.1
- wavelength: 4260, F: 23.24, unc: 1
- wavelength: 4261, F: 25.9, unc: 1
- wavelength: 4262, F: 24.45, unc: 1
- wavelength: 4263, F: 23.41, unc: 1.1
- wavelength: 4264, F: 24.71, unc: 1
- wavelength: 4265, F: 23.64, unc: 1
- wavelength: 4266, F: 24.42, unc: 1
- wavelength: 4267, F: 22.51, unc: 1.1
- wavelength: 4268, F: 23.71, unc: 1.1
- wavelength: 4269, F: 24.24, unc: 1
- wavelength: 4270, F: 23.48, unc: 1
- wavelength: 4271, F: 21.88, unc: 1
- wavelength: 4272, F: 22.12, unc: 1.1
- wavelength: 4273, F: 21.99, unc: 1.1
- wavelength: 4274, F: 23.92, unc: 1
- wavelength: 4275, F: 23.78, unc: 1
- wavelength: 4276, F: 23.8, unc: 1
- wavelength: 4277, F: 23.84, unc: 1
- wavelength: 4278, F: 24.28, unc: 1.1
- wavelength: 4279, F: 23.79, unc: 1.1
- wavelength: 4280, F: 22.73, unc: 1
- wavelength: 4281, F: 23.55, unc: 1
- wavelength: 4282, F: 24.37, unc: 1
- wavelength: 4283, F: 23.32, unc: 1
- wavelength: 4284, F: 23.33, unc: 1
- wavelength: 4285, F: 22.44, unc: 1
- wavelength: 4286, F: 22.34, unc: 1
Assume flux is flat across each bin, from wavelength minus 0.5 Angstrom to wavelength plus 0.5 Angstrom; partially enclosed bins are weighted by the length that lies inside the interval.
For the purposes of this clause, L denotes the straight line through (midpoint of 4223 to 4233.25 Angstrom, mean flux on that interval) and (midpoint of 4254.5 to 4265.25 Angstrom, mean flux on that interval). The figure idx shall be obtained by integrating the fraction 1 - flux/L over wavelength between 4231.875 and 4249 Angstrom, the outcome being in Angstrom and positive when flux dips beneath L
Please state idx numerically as 0.1 Angstrom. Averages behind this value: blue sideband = 23.8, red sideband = 24.3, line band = 23.9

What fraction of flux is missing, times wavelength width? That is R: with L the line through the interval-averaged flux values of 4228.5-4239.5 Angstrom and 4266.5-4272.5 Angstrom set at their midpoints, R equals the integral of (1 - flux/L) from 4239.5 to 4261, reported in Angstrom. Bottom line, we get -0.64 Angstrom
